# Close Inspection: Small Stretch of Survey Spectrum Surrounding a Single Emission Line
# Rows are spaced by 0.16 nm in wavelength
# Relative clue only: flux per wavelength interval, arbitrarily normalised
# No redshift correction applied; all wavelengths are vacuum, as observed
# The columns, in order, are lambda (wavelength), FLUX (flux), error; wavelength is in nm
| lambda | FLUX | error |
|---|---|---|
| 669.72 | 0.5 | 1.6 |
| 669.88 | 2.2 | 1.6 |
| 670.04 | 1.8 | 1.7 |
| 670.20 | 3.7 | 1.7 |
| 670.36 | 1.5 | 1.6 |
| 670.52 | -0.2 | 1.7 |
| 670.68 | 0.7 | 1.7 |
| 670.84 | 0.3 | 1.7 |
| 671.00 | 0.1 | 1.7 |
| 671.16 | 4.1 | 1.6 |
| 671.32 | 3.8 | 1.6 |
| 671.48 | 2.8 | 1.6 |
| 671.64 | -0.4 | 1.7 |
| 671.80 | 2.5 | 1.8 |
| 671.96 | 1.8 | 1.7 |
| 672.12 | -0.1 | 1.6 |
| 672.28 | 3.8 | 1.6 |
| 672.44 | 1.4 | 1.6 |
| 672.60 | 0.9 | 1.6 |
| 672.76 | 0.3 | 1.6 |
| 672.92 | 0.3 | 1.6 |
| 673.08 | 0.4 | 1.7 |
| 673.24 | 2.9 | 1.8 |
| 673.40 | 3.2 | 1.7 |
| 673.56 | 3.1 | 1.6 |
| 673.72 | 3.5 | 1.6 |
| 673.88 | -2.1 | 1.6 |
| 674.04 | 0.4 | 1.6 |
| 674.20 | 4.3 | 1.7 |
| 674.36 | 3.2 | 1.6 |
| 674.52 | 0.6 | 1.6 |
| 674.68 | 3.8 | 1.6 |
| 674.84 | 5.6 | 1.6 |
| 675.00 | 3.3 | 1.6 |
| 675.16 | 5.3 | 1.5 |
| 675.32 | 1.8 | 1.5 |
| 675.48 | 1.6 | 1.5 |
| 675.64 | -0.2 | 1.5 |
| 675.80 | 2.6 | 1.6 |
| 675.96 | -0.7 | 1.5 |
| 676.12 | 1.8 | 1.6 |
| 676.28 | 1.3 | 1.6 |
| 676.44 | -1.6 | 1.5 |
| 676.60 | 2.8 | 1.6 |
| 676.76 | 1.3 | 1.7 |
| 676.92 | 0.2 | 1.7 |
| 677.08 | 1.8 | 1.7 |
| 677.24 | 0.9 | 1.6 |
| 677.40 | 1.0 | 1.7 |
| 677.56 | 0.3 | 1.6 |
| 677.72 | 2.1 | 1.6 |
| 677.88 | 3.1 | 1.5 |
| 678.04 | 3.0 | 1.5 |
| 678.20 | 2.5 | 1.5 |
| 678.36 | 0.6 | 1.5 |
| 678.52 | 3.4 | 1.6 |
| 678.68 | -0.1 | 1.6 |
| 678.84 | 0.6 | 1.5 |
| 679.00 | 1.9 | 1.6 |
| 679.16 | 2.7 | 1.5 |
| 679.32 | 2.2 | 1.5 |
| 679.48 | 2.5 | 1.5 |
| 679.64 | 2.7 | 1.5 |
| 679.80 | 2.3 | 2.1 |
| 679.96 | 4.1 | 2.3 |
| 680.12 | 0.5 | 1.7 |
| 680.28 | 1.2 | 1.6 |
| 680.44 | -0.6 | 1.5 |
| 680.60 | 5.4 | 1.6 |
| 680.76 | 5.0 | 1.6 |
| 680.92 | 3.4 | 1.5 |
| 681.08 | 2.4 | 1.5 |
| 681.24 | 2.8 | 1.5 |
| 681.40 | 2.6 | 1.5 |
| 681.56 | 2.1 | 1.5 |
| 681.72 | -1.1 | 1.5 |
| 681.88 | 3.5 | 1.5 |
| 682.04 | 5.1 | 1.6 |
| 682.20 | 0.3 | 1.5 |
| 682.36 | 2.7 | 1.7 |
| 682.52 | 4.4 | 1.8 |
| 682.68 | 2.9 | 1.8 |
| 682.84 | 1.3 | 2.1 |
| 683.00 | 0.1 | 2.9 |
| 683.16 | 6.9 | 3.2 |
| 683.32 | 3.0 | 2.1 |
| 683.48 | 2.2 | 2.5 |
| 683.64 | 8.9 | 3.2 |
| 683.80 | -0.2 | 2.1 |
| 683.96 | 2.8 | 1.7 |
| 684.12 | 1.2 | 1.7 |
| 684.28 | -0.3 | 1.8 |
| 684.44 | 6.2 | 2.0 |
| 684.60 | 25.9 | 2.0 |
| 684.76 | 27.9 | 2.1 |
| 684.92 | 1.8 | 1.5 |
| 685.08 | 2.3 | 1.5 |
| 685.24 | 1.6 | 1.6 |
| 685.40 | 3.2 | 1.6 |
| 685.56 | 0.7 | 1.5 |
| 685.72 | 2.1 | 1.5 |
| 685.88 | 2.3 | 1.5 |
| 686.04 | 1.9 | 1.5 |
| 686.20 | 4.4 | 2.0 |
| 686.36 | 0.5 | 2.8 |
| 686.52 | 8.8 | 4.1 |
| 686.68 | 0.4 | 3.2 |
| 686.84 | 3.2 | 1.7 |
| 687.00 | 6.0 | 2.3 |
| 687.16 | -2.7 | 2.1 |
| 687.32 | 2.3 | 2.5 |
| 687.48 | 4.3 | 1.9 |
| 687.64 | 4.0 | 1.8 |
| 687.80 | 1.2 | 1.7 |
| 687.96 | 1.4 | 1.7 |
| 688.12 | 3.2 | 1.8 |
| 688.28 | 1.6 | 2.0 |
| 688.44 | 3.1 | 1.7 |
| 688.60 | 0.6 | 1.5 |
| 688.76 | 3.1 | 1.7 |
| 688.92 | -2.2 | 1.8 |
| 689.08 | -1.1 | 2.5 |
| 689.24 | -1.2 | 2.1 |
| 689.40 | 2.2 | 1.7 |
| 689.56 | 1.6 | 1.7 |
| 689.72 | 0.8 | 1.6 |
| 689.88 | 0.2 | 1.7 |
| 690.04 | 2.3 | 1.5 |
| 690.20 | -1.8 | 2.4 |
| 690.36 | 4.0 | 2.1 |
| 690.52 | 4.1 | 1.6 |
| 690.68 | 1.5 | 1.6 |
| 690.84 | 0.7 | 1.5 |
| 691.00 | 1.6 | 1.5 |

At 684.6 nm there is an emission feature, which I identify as H-alpha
